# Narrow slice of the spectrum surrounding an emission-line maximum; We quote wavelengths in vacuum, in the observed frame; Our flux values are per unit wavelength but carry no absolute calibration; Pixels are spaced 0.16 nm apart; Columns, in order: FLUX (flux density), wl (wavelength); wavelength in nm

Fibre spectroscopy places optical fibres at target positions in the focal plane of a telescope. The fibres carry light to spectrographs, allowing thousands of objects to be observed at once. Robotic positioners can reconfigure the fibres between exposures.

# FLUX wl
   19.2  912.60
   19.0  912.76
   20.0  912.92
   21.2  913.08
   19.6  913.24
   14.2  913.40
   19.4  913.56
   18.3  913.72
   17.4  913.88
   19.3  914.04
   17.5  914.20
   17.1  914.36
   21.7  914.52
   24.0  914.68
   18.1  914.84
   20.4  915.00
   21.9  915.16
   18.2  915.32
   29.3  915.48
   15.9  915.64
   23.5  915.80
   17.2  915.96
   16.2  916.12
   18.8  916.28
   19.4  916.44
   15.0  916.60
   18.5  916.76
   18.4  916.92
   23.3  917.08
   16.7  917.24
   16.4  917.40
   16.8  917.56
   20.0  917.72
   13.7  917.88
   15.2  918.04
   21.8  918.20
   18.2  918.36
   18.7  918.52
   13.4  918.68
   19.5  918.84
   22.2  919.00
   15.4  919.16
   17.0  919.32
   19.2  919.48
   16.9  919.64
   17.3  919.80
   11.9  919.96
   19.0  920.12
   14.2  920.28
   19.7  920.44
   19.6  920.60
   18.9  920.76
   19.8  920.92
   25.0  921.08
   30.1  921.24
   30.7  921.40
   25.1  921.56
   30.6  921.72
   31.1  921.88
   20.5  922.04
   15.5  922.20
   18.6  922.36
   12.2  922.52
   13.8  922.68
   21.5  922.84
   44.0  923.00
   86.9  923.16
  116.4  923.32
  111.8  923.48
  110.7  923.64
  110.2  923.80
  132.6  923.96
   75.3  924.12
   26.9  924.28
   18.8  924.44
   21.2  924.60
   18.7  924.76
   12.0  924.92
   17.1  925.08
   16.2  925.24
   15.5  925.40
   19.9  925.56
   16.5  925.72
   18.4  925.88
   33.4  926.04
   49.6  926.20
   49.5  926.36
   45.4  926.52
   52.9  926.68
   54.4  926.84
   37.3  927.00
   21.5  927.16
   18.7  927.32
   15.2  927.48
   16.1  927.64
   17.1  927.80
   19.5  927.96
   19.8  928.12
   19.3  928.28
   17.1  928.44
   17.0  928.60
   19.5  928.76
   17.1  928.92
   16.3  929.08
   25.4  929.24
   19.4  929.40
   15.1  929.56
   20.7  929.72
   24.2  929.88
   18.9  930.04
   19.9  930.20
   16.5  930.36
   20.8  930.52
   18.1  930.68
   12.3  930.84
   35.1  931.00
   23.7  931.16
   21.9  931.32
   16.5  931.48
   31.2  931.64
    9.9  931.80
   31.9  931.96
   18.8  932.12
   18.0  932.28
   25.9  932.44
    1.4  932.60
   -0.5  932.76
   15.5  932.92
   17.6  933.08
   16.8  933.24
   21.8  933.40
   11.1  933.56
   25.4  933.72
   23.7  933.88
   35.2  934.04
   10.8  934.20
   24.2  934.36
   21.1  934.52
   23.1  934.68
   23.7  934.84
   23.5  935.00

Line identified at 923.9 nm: H-alpha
